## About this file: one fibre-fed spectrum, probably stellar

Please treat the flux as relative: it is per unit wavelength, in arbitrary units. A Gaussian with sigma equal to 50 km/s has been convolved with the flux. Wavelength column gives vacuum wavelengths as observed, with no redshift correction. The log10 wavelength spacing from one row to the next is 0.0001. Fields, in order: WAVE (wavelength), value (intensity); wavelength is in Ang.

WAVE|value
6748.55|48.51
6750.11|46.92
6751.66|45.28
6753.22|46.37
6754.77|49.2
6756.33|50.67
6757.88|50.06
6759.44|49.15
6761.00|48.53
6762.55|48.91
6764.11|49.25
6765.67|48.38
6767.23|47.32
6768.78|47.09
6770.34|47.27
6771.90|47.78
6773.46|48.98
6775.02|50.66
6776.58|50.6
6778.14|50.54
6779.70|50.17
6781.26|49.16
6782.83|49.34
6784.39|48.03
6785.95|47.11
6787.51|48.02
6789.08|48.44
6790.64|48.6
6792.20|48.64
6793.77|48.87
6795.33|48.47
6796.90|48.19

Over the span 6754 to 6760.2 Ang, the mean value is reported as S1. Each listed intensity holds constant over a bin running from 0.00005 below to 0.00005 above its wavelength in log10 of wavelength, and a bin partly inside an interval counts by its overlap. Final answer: 49.8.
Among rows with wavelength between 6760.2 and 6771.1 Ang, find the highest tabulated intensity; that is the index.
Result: 49.25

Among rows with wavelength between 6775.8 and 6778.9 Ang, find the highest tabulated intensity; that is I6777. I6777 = 50.6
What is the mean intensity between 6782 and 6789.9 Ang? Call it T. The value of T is 48.2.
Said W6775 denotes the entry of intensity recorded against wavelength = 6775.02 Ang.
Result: 50.66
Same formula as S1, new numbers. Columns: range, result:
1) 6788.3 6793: 48.6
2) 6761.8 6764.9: 49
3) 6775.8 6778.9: 50.6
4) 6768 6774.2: 47.8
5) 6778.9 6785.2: 49.2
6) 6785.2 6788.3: 47.5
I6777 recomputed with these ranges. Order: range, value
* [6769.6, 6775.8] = 50.66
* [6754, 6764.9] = 50.67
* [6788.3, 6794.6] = 48.87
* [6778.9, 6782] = 50.17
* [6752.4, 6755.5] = 49.2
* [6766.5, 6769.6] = 47.32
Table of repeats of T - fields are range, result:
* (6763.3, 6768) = 48.3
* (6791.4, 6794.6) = 48.8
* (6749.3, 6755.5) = 46.9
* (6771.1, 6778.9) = 49.7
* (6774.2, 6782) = 50.2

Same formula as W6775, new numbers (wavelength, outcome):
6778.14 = 50.54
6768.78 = 47.09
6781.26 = 49.16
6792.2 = 48.64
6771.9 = 47.78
